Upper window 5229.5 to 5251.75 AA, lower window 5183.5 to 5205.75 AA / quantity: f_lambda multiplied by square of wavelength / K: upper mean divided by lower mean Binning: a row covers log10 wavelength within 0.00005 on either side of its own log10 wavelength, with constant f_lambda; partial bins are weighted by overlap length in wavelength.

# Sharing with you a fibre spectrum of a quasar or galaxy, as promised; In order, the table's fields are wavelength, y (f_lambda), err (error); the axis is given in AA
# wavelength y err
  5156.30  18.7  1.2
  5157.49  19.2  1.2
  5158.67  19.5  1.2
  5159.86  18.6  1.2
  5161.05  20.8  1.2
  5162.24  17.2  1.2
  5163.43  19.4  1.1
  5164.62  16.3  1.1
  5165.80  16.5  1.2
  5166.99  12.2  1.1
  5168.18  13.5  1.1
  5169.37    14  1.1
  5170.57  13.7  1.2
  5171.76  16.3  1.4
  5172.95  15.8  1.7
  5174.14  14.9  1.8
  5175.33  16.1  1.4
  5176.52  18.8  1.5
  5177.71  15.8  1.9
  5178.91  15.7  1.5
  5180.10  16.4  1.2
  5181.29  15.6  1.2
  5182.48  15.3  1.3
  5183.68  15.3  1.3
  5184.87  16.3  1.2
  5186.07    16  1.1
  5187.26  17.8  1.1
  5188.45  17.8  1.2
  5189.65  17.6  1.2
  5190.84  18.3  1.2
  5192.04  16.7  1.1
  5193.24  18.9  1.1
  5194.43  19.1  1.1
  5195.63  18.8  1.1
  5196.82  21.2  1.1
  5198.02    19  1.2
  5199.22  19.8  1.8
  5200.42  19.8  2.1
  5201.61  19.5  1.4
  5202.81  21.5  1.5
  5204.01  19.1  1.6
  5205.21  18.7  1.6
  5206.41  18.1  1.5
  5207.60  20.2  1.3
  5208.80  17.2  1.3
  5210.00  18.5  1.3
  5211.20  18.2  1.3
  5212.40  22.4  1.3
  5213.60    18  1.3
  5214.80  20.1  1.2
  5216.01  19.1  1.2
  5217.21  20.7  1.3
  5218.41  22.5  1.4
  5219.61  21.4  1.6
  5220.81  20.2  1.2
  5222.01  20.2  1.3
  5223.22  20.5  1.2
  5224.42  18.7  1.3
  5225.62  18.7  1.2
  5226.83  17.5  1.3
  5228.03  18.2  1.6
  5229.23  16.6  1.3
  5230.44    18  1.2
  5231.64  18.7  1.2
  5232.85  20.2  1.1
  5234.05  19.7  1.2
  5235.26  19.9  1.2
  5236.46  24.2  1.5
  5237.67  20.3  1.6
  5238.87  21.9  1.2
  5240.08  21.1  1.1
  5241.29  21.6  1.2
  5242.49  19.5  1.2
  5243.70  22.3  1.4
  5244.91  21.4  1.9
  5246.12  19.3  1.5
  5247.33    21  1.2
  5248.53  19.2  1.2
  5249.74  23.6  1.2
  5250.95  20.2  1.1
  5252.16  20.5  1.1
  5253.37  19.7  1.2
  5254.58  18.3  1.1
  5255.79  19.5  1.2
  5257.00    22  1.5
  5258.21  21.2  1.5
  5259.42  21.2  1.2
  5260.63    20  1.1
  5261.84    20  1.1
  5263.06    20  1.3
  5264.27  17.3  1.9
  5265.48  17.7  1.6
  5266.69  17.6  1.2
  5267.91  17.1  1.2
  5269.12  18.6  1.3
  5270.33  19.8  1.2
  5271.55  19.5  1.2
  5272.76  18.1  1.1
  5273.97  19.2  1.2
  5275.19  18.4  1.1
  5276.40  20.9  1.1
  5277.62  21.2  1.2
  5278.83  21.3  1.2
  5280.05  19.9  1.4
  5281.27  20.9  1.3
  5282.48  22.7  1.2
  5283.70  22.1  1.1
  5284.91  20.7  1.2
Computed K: 1.1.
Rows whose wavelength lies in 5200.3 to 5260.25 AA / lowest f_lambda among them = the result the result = 16.6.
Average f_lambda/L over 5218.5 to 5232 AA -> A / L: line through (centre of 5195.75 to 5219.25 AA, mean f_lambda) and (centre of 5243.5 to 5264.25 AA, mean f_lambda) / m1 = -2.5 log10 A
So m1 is 0.05 mag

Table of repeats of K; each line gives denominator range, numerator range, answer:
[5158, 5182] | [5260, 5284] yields 1.24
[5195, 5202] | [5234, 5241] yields 1.10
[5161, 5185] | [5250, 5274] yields 1.27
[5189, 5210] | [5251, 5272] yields 1.05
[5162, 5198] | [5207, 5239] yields 1.20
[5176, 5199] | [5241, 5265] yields 1.20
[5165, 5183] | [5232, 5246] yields 1.40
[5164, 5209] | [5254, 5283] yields 1.18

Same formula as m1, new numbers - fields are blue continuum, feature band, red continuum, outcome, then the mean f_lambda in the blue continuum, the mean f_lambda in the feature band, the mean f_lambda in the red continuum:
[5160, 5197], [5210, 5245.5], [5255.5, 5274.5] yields -0.11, 16.7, 20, 19.3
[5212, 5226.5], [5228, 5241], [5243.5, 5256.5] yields 0.01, 20.1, 20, 20.4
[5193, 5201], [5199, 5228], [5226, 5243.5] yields 0.01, 19.5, 19.6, 19.9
